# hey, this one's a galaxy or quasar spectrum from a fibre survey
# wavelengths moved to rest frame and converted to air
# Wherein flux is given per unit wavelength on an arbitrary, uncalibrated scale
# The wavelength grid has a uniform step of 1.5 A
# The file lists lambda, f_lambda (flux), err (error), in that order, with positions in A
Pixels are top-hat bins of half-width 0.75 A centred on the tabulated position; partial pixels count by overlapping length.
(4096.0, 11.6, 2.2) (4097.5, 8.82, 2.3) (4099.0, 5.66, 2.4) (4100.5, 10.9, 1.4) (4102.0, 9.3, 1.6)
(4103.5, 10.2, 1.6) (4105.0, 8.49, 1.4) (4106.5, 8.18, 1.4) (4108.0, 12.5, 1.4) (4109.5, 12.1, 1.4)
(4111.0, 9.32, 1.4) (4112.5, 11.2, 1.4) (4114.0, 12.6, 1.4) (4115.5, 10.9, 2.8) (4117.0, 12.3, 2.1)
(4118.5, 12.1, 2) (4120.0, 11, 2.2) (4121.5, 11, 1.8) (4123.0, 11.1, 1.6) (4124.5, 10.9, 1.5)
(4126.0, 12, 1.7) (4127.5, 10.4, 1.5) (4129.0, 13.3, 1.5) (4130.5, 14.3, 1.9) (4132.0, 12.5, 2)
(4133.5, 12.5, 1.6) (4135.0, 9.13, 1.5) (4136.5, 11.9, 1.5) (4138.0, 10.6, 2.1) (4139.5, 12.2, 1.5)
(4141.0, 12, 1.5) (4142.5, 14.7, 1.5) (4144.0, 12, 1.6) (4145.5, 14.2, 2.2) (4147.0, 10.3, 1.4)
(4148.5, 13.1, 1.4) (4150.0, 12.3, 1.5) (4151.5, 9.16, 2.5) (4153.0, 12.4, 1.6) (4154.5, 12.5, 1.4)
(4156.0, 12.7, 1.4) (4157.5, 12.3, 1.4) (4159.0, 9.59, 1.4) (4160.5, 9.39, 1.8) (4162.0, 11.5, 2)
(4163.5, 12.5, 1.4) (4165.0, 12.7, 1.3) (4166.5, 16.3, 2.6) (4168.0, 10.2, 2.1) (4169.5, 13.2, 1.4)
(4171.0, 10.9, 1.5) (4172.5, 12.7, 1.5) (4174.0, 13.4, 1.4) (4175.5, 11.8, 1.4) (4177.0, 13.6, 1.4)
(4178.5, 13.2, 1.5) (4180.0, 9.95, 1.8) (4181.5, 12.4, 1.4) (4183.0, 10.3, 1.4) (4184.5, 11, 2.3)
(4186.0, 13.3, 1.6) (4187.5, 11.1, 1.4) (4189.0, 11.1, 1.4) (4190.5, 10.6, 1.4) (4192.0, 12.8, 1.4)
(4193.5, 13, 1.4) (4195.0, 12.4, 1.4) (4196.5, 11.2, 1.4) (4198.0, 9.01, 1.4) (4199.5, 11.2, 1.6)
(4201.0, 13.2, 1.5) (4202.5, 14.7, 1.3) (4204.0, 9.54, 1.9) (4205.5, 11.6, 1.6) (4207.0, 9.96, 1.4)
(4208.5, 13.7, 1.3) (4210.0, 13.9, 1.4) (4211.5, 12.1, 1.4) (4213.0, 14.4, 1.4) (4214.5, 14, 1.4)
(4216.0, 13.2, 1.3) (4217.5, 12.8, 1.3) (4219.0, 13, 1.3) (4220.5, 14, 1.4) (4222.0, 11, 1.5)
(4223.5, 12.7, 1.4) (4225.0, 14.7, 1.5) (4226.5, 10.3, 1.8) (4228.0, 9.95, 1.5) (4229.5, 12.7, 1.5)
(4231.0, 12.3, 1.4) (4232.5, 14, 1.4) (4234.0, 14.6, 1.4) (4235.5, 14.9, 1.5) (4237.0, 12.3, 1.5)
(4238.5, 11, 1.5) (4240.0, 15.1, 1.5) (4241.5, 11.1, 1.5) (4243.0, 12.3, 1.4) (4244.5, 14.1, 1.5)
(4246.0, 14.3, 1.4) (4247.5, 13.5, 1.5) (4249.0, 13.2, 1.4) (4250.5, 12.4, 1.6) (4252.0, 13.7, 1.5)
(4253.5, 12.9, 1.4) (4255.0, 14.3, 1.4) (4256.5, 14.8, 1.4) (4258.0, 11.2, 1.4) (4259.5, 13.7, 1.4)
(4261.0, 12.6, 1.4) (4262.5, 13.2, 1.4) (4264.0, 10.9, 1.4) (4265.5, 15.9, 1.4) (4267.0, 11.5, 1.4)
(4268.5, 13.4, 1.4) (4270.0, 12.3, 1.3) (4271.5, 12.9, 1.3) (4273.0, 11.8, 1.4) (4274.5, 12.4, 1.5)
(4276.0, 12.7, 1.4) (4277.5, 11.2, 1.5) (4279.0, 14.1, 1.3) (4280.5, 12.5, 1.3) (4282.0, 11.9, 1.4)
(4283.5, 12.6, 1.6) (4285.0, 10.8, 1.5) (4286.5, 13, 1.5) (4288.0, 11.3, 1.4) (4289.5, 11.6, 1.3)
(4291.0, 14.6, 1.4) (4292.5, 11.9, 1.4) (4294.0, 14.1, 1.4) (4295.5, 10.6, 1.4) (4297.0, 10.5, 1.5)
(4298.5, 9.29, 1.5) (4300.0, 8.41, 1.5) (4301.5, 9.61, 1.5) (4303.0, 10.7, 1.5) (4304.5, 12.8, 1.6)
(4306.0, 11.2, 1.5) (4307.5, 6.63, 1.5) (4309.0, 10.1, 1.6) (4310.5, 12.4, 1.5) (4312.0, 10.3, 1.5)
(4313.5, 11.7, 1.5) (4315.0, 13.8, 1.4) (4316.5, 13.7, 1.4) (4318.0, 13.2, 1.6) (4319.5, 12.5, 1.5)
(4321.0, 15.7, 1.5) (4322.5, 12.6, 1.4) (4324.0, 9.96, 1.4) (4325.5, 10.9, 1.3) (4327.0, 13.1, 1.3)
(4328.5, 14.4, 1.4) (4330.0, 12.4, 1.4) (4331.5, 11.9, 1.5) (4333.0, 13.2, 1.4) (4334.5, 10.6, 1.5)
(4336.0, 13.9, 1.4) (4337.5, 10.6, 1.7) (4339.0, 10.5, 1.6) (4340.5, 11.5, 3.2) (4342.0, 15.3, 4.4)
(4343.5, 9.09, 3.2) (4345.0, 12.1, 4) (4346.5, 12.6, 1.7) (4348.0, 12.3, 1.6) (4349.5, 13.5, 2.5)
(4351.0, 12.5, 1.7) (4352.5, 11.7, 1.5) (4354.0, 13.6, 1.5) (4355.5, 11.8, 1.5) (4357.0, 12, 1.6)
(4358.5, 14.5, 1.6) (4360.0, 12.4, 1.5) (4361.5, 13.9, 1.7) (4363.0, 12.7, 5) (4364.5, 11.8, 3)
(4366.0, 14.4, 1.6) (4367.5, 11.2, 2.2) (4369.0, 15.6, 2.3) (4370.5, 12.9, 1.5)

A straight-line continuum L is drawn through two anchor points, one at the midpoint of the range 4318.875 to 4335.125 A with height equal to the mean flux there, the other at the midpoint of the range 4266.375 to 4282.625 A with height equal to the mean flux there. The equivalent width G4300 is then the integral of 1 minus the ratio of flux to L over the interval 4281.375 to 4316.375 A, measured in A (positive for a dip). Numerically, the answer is 3.2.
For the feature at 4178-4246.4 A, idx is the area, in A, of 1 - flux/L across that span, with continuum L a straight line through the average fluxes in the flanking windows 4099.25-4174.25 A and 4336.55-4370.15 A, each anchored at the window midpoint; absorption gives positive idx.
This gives -2.5 A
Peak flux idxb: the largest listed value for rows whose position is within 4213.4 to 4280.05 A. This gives 15.9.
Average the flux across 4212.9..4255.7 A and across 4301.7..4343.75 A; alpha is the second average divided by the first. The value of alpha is 0.92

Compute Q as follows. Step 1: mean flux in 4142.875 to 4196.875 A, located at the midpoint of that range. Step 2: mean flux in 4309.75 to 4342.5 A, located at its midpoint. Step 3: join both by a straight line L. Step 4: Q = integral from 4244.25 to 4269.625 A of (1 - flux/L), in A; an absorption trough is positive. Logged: -2.1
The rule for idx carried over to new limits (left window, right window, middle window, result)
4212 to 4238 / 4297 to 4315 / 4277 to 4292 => -1.7 A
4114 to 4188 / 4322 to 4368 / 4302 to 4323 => 0.6 A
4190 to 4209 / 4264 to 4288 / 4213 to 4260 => -3.6 A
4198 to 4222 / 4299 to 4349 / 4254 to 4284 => -1.5 A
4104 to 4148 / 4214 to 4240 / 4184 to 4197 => 0.6 A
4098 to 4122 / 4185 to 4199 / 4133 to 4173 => -3.3 A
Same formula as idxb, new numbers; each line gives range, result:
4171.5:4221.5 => 14.7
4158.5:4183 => 16.3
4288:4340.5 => 15.7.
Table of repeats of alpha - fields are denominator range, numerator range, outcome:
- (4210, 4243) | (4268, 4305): 0.92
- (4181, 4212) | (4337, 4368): 1.05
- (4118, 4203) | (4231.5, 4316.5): 1.03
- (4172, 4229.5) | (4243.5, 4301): 1.03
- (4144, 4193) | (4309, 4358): 1.03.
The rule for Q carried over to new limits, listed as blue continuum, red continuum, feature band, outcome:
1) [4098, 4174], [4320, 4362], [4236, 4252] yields -1.33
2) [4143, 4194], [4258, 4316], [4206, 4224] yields -1.41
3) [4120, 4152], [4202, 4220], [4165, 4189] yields 0.27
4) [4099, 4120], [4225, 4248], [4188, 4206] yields 0.72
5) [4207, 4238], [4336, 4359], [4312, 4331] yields -0.47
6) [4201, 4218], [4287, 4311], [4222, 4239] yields -0.42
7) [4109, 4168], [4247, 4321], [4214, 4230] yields -0.67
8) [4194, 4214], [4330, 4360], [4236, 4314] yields 0.01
